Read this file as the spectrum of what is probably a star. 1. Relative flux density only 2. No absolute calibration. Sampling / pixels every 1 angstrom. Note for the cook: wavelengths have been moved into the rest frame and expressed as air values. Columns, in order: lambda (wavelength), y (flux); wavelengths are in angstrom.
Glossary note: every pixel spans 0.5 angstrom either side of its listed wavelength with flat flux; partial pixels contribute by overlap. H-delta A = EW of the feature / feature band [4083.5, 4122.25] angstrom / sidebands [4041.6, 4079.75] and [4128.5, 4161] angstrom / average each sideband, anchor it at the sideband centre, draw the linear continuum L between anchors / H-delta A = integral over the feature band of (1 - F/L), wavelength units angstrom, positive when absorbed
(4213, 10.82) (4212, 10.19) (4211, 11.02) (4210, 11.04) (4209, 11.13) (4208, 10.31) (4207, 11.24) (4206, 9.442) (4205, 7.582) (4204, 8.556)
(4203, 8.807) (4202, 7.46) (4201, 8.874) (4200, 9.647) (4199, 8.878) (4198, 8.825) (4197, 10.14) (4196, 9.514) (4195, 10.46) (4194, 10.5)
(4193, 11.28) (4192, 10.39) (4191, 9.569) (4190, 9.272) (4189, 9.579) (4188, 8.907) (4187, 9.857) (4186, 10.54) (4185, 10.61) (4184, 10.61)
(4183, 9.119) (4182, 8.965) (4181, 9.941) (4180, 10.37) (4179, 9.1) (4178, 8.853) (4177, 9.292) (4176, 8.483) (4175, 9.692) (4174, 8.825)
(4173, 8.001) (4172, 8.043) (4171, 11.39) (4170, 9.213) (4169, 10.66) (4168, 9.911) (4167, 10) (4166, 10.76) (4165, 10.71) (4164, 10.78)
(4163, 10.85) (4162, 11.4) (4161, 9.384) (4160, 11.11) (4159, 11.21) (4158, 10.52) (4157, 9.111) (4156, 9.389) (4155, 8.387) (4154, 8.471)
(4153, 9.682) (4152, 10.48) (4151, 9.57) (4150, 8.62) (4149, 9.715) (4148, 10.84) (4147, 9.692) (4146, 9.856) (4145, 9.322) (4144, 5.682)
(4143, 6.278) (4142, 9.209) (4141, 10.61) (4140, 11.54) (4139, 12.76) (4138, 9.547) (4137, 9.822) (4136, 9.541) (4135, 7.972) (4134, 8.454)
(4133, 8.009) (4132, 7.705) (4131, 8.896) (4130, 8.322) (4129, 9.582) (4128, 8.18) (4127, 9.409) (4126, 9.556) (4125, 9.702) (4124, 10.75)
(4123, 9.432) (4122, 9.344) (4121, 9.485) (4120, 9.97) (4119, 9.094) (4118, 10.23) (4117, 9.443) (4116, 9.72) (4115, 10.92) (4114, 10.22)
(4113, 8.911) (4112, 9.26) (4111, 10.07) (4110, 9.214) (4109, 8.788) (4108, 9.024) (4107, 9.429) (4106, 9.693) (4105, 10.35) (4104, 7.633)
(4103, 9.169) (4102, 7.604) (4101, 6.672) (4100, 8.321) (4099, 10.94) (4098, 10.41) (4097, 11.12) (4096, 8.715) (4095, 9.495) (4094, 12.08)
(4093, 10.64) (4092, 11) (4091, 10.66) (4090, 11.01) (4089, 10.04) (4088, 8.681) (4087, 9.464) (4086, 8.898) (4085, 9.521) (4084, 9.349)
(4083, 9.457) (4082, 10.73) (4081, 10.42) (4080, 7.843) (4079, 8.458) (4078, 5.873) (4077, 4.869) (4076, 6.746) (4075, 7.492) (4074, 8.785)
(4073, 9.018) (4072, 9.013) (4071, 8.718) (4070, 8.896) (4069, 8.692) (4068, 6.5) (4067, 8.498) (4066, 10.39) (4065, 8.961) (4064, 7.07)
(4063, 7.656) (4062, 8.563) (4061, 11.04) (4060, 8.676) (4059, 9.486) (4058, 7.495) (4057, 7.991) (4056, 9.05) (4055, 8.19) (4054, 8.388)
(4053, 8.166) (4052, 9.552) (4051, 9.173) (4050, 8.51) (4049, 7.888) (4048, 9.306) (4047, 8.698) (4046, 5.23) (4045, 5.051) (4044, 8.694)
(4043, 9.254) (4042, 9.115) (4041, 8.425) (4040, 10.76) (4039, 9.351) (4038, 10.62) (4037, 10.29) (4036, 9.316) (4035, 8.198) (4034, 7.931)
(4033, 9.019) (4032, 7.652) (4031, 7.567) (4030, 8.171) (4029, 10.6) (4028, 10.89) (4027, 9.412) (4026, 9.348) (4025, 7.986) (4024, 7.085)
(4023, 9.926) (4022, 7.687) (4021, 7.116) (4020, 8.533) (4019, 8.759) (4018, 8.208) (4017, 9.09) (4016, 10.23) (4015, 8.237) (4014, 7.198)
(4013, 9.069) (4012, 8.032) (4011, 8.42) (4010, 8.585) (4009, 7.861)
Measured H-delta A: -3.5 angstrom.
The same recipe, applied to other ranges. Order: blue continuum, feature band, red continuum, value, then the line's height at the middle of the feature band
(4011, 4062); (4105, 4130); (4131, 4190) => -0.7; 9.27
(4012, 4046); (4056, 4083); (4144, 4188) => 1.8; 9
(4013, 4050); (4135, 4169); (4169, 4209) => -1.8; 9.32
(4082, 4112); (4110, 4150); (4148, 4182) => 1.1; 9.67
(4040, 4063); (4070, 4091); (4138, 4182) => 0.1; 8.81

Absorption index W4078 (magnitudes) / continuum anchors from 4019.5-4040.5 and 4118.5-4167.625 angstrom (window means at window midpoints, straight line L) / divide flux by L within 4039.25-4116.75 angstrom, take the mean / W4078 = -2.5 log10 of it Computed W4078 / 0.03 mag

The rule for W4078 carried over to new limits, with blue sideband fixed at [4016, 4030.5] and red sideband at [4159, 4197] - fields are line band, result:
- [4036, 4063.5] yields 0.04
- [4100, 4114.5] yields 0.05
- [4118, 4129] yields 0.00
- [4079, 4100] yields -0.07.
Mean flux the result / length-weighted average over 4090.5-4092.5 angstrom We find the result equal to 10.8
